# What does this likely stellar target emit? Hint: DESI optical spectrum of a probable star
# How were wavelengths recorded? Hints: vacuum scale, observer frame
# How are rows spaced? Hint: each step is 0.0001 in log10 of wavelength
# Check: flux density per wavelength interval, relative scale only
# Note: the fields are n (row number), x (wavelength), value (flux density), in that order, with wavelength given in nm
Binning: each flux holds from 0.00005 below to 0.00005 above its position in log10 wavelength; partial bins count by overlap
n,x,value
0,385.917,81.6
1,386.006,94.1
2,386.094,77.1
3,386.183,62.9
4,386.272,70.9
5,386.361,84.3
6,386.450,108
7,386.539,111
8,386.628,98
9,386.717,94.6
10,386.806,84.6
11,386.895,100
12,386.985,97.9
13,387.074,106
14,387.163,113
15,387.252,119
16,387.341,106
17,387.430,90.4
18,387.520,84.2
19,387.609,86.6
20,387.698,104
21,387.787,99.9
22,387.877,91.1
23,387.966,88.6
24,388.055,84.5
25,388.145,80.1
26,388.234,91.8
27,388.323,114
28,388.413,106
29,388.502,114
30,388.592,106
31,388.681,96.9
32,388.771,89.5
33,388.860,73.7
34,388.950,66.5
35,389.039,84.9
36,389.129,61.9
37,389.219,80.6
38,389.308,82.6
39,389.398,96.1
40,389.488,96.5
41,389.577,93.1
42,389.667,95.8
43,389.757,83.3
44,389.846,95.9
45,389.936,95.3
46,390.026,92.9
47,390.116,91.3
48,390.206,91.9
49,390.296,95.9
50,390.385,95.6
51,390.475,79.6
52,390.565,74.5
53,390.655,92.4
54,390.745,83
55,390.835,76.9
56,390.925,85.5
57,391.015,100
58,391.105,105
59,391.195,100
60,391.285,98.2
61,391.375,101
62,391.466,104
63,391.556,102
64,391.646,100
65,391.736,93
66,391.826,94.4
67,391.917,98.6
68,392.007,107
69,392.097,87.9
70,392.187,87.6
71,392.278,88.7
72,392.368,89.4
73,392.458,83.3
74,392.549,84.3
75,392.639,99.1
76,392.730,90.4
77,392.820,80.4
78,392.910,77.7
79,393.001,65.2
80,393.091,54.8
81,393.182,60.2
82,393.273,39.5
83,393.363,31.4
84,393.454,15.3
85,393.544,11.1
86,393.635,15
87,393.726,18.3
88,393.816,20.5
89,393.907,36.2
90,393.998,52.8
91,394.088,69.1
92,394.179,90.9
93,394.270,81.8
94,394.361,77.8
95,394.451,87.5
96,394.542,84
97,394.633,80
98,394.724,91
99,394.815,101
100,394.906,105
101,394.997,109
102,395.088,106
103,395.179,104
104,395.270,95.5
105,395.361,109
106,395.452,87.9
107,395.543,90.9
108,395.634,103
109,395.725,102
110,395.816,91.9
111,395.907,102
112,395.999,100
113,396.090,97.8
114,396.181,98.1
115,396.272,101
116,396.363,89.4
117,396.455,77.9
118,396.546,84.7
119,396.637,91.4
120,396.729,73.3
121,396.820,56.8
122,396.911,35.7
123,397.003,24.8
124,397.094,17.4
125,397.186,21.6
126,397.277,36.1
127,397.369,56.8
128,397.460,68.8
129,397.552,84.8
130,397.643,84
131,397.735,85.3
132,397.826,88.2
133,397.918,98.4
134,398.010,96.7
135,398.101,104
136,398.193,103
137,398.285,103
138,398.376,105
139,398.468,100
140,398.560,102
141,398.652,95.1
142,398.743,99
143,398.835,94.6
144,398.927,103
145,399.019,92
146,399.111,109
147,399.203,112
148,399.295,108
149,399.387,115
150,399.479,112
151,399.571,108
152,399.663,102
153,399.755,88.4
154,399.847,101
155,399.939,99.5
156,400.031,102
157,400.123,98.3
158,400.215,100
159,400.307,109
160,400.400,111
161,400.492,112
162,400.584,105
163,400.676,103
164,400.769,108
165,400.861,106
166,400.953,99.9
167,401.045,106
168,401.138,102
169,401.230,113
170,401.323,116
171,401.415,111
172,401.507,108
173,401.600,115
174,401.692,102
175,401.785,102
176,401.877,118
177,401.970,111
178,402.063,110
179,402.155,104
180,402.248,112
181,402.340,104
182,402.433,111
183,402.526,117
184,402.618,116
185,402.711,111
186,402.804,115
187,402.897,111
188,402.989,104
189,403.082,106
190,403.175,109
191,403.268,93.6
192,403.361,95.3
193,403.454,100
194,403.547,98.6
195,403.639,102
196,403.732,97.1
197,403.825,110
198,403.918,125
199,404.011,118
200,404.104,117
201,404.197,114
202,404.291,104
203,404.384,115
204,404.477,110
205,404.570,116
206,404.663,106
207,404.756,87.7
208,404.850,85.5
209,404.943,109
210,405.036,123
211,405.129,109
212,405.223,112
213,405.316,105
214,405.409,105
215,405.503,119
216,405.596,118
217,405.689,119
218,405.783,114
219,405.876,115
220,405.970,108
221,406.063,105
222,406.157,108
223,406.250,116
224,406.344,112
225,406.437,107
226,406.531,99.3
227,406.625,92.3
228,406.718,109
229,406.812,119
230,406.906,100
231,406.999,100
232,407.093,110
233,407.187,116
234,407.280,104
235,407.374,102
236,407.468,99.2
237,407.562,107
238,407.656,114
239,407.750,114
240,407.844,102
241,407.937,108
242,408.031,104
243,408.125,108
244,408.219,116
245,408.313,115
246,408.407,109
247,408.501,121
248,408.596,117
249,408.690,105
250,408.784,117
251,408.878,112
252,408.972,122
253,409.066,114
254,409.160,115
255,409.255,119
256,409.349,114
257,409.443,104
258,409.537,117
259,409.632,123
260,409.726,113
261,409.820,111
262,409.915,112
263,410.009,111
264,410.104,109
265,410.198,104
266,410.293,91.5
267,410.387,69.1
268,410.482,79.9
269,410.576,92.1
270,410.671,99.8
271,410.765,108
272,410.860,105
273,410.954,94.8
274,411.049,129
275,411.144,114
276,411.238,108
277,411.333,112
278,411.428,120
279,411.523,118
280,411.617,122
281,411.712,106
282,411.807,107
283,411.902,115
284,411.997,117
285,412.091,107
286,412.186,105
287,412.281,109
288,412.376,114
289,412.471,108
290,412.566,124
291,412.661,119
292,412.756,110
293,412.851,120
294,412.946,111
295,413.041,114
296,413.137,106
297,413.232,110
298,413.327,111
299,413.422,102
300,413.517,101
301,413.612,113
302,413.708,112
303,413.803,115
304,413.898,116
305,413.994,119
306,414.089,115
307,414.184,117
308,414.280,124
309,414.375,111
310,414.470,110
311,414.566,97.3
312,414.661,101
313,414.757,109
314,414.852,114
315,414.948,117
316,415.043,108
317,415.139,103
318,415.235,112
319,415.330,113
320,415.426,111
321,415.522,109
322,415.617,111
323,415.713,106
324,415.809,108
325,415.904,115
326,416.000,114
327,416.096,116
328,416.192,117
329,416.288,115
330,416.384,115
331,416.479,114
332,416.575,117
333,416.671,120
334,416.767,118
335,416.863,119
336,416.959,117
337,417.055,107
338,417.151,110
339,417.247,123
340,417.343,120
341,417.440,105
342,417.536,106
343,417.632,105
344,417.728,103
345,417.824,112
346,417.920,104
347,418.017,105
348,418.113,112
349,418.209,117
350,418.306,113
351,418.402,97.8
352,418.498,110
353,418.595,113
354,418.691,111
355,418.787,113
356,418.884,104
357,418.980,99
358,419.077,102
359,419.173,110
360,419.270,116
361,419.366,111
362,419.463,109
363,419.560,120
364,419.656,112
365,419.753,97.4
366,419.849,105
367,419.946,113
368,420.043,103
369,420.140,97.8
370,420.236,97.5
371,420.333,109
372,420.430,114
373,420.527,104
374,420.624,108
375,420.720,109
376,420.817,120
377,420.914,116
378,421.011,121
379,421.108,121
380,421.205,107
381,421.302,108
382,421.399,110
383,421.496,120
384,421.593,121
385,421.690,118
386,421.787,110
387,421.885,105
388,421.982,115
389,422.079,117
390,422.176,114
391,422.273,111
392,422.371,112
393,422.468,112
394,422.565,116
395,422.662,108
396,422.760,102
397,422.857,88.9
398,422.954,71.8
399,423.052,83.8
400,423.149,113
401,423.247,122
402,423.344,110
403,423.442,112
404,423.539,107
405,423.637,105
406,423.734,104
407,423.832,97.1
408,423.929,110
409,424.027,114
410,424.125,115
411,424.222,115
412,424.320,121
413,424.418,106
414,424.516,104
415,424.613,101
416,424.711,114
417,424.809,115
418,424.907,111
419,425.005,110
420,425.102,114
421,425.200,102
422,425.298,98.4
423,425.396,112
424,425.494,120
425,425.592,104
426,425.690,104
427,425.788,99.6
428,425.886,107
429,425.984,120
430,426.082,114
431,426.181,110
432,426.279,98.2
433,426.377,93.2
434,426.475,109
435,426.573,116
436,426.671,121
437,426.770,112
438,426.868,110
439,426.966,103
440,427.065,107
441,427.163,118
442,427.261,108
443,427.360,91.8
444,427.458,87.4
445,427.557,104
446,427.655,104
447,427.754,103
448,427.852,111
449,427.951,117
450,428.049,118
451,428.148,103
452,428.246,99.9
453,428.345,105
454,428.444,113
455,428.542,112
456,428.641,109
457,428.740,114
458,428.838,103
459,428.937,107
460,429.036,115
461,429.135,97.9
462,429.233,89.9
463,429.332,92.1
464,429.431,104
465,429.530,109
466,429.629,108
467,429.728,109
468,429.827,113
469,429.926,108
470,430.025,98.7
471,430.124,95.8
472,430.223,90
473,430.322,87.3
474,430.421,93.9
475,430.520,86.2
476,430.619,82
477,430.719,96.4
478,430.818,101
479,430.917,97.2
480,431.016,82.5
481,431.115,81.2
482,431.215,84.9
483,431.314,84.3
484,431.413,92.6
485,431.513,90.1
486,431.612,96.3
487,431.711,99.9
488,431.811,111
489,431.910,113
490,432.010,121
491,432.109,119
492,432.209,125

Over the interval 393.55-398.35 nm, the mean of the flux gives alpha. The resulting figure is 78.2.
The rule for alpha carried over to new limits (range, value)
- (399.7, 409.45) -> 108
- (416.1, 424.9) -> 110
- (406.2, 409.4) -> 110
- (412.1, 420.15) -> 111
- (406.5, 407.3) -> 106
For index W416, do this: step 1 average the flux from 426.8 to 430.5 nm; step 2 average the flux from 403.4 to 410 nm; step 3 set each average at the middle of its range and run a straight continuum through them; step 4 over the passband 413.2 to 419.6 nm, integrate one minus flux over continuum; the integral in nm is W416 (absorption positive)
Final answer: -0.23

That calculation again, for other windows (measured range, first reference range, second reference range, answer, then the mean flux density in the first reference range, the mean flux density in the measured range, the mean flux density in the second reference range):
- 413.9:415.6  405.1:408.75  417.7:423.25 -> -0.04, 109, 111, 109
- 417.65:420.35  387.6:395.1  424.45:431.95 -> -0.25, 83.1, 108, 103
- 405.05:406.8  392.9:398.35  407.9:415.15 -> -0.22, 74.2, 110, 110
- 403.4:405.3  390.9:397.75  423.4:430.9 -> -0.47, 78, 108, 106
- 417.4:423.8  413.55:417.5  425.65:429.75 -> 0.10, 113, 109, 107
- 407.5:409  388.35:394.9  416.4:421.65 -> -0.19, 81.2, 112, 111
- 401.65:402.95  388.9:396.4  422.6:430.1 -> -0.29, 83.6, 110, 107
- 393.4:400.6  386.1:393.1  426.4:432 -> 0.69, 91.7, 84.7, 102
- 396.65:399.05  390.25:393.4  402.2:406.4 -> 0.48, 86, 78.2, 109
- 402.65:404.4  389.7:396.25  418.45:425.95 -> -0.28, 83.3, 108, 109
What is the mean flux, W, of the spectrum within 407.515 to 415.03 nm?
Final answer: 110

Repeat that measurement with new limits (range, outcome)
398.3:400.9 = 104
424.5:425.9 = 108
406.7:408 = 107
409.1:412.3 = 108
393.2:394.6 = 49.3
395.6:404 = 97.2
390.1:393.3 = 87.9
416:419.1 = 111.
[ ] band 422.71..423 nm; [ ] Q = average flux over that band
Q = 87.8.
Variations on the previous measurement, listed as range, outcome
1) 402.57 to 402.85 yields 114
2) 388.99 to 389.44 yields 81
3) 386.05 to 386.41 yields 74.3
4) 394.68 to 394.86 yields 96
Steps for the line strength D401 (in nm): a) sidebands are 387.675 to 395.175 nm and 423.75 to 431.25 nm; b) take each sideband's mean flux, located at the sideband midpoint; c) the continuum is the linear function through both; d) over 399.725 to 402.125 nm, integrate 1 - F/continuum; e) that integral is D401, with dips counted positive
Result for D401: -0.47 nm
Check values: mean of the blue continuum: 83.2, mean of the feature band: 106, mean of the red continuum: 105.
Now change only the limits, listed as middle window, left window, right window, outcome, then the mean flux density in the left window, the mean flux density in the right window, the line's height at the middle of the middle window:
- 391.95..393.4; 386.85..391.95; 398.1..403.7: 0.30 nm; 93.5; 105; 96.9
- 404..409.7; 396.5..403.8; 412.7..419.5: -0.41 nm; 96.8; 111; 103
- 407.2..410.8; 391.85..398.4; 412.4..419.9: -0.31 nm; 77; 111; 99.6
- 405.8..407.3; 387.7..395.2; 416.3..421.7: -0.14 nm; 83.2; 111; 98.4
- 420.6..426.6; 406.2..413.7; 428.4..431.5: -0.43 nm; 109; 98.5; 102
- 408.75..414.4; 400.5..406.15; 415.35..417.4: 0.08 nm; 109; 114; 112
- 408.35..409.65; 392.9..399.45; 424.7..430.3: -0.35 nm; 79.1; 107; 90.3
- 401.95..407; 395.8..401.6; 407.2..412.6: -0.35 nm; 92.7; 109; 101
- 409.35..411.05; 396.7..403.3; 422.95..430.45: -0.05 nm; 96.9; 106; 101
